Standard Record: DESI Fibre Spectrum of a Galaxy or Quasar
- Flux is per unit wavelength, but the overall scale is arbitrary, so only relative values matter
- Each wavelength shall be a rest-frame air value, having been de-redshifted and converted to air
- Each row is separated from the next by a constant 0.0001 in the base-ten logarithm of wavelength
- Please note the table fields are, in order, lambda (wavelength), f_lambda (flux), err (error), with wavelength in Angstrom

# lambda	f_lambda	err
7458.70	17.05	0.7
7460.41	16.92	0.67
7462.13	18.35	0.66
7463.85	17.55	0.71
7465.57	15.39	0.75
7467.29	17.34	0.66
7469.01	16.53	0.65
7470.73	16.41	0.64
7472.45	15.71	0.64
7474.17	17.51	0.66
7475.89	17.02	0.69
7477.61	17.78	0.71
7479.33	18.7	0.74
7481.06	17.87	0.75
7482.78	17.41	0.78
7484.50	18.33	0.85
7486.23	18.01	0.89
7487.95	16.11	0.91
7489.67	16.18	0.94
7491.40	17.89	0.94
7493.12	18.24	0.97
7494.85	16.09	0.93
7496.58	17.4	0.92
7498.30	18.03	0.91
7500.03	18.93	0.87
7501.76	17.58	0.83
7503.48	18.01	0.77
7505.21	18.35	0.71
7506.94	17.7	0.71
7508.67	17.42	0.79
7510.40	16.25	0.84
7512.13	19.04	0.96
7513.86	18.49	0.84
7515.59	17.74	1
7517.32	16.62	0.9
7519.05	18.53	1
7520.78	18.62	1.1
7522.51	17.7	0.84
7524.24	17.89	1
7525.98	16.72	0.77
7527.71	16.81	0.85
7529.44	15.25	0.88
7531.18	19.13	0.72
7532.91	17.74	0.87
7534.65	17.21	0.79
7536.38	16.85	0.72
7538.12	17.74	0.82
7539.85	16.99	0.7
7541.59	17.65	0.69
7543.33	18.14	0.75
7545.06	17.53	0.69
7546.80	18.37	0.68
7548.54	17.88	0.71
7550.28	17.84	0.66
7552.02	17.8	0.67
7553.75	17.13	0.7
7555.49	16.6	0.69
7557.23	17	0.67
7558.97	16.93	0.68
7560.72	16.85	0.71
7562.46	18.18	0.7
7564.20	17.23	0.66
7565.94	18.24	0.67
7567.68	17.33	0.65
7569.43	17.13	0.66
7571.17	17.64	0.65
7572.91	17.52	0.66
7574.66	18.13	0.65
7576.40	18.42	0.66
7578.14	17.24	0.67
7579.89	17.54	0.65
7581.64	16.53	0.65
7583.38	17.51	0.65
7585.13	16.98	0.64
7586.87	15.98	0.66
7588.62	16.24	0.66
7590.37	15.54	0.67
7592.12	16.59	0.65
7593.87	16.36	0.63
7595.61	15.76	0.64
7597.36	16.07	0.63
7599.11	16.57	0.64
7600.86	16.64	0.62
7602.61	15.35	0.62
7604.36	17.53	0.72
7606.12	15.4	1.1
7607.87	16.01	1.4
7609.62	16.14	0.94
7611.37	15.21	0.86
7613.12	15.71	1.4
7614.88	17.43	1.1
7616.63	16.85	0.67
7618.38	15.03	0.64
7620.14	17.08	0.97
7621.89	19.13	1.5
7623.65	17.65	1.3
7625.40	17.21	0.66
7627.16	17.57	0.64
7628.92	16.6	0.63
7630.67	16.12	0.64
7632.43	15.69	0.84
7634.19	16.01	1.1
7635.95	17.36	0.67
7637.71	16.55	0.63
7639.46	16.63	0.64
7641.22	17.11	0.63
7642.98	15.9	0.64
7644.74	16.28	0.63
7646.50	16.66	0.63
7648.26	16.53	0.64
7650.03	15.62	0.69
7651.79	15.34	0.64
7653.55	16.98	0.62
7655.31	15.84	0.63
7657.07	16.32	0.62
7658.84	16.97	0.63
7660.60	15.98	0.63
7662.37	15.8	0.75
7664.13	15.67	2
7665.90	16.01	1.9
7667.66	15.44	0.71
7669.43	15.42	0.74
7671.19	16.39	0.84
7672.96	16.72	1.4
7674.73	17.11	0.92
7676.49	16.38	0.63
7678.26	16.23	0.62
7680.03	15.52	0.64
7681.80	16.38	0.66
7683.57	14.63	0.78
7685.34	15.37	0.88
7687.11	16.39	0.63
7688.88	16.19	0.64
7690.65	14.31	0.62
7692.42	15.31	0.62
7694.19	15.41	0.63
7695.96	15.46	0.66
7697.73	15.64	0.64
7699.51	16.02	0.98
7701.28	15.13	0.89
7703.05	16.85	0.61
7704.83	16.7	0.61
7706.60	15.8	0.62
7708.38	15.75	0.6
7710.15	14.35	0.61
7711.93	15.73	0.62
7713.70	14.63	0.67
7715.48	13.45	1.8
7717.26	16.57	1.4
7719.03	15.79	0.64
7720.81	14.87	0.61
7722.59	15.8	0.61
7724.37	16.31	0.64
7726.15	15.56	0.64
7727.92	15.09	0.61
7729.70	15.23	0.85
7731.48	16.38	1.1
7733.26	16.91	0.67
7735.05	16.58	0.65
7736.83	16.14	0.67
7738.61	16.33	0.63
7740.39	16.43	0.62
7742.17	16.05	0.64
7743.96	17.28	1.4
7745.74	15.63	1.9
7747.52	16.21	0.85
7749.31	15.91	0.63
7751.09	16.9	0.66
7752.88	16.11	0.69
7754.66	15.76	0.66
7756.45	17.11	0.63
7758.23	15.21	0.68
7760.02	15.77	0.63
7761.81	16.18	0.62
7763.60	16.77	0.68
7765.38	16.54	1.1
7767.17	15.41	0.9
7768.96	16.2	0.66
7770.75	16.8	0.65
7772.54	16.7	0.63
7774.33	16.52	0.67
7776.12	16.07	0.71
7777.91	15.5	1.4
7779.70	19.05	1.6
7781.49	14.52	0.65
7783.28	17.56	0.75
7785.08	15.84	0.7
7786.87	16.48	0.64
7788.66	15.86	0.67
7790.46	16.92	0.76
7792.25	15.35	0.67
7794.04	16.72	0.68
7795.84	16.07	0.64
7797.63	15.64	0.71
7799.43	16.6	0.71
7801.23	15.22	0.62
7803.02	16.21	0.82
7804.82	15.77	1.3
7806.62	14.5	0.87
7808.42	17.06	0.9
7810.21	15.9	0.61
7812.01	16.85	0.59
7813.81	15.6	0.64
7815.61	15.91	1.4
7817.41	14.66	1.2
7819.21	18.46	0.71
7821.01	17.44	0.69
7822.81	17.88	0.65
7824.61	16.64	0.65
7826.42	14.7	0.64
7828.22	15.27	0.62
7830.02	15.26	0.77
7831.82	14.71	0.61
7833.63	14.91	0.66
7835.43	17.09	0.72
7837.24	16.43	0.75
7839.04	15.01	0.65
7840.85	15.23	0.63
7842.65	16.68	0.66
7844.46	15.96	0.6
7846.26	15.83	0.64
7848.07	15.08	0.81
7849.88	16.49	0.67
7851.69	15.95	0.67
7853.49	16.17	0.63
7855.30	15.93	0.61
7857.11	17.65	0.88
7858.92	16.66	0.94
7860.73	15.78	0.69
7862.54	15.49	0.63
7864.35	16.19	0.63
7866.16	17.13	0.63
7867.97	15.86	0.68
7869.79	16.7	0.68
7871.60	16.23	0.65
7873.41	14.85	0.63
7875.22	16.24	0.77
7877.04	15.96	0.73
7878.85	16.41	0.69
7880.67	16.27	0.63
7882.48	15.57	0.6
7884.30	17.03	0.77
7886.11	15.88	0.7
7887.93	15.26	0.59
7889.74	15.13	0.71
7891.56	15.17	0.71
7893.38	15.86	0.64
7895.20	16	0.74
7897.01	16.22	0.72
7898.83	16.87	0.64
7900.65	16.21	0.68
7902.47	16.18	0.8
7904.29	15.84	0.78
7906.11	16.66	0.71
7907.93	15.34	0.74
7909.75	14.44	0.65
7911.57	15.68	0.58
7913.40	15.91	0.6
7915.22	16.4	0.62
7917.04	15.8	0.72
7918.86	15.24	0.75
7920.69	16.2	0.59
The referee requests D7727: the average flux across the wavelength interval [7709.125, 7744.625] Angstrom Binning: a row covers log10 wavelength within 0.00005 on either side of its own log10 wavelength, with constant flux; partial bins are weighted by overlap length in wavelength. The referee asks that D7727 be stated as 15.8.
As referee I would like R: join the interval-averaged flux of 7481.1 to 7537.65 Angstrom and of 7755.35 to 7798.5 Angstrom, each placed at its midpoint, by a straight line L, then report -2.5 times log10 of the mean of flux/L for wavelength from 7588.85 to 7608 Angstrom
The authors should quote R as 0.06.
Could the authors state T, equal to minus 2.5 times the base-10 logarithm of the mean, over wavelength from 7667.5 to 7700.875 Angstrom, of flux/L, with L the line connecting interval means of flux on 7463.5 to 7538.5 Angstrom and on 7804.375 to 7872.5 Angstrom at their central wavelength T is 0.06 mag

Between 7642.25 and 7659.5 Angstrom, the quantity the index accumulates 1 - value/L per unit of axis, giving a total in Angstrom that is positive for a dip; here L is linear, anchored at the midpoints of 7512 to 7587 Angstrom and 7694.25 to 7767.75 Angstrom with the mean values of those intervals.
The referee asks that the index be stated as 0.4 Angstrom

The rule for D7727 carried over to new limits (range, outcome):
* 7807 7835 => 16.1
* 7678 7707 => 15.7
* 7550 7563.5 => 17.3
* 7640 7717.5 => 15.9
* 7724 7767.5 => 16.2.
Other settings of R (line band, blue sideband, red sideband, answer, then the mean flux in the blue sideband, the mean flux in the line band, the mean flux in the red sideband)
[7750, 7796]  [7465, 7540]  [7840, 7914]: 0.01 mag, 17.5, 16.3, 16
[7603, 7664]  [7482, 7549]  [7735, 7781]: 0.03 mag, 17.6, 16.5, 16.3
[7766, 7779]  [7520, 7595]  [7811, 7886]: 0.01 mag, 17.3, 16.2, 16.1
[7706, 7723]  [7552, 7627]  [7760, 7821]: 0.08 mag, 16.9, 15.2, 16.2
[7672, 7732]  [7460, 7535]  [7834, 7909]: 0.07 mag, 17.5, 15.7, 16.1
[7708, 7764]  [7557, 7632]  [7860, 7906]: 0.04 mag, 16.8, 15.9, 16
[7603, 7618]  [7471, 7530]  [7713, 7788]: 0.05 mag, 17.5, 16.2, 16.1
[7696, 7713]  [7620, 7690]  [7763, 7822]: 0.04 mag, 16.4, 15.7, 16.3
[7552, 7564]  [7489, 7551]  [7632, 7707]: 0.00 mag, 17.6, 17.2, 16.1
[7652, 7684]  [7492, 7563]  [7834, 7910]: 0.06 mag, 17.6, 16.1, 16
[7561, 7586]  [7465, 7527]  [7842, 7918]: -0.02 mag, 17.5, 17.5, 16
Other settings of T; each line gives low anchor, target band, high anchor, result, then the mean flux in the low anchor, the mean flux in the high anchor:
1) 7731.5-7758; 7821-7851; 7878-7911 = 0.01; 16.4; 15.9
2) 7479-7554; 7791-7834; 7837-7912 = 0.02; 17.6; 16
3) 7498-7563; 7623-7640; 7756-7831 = 0.02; 17.6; 16.2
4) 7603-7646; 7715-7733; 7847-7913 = 0.05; 16.6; 16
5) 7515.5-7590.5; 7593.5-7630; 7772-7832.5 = 0.04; 17.4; 16.2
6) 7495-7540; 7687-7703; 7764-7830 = 0.08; 17.6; 16.2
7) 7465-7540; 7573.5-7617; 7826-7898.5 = 0.03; 17.5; 15.9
